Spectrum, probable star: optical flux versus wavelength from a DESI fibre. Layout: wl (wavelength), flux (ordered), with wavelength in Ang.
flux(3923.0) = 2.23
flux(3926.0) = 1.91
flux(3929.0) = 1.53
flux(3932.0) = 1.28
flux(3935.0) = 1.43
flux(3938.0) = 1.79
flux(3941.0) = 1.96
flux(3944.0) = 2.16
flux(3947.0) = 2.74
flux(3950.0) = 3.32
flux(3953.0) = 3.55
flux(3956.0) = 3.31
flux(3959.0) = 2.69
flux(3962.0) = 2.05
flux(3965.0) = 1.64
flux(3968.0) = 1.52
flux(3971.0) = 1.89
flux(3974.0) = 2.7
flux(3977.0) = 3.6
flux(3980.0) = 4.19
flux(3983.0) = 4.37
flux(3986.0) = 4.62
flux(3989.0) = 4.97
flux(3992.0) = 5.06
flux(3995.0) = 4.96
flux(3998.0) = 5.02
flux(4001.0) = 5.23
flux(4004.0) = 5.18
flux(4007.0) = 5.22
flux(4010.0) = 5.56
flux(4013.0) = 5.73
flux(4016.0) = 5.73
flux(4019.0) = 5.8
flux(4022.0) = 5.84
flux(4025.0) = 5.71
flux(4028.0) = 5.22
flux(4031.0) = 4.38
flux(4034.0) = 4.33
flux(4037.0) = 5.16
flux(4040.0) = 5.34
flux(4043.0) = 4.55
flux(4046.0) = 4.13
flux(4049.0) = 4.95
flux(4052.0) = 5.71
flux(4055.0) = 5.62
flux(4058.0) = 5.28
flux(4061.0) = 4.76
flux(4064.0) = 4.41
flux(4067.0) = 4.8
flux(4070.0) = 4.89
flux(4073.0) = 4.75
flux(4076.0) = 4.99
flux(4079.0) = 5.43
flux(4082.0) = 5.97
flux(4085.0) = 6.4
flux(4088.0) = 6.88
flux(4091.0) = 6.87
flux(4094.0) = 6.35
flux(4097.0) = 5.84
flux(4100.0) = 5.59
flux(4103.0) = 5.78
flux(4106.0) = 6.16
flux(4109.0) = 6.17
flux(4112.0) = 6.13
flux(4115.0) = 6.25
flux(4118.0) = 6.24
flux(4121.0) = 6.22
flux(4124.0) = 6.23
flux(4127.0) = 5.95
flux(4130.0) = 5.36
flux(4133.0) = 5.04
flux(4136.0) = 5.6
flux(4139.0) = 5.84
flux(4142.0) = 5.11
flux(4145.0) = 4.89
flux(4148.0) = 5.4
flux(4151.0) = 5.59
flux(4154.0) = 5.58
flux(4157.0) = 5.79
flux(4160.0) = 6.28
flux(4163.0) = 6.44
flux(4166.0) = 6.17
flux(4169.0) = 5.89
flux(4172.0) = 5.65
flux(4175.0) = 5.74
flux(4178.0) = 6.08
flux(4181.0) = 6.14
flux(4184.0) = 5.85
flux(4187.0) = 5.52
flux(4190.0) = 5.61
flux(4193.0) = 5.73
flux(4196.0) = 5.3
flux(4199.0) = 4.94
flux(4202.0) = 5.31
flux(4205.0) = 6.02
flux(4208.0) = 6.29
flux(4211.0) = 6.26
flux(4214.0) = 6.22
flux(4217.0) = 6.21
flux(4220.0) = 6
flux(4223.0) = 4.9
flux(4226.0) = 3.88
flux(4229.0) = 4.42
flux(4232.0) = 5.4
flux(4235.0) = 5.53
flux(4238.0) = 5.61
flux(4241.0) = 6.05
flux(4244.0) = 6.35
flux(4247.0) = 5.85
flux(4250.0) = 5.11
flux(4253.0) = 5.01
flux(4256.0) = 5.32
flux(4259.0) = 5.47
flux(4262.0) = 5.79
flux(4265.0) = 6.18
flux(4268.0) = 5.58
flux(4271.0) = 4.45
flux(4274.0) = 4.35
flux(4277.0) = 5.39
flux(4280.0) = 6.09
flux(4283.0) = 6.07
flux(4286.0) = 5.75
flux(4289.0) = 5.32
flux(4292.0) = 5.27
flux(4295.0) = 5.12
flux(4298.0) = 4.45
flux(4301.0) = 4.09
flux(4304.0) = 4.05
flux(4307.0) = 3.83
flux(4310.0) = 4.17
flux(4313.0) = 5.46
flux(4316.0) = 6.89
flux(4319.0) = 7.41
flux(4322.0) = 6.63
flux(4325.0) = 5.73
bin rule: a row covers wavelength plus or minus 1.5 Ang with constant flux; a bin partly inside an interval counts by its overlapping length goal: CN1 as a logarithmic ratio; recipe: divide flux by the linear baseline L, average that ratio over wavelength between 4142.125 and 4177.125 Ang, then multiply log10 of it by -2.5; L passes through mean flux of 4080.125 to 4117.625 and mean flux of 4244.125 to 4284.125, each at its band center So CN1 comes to 0.03 mag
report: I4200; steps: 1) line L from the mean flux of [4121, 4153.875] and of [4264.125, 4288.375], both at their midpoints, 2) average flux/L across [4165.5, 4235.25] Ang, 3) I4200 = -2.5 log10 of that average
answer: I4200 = -0.02 mag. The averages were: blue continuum 5.54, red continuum 5.46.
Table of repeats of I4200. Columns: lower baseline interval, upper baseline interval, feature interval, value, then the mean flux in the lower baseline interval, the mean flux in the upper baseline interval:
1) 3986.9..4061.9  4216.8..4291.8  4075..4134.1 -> -0.14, 5.18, 5.43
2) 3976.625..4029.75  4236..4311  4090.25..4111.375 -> -0.18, 5.14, 5.24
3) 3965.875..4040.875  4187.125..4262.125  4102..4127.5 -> -0.20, 4.66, 5.54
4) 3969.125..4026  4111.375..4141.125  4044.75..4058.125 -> 0.02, 4.78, 5.86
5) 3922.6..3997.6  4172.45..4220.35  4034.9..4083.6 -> -0.22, 2.9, 5.82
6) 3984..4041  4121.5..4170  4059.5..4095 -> -0.02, 5.21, 5.71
